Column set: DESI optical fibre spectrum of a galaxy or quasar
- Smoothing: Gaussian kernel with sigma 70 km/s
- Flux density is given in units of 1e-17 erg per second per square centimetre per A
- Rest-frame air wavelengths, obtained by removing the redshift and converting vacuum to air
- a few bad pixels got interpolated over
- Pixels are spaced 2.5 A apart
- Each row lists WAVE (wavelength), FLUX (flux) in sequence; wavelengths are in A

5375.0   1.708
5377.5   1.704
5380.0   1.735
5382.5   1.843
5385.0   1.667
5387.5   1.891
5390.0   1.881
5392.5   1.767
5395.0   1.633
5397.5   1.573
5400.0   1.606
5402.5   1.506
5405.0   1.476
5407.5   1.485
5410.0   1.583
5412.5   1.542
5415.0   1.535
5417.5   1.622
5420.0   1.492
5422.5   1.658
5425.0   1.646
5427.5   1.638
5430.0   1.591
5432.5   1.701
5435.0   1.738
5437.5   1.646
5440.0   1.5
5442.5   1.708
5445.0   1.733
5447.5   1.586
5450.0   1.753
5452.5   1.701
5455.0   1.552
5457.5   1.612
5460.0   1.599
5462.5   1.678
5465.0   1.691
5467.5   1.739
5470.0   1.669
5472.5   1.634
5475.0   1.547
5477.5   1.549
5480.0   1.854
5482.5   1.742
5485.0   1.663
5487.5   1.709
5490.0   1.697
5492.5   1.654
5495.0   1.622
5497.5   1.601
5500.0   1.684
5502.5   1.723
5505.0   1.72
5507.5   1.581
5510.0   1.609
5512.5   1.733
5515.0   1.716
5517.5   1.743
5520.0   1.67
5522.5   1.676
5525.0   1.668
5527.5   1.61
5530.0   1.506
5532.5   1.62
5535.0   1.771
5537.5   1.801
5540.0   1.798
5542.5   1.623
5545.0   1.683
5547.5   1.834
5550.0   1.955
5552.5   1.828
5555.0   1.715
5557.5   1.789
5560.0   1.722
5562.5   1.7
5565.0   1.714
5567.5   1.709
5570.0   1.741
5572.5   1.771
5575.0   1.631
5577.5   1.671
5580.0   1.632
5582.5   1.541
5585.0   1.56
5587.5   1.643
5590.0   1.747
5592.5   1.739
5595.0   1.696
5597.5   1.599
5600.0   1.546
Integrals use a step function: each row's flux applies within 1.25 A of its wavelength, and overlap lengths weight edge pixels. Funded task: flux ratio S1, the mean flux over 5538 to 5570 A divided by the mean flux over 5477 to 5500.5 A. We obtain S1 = 1.0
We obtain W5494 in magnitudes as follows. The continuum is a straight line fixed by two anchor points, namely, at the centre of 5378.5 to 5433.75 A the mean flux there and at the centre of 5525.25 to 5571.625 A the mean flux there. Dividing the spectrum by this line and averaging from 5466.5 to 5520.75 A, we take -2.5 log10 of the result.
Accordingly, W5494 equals 0.01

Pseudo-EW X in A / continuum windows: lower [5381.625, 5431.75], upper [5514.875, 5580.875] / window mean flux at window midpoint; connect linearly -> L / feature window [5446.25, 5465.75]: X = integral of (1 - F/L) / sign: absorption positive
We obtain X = 0.2 A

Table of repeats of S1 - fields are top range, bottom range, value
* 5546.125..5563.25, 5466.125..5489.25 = 1.07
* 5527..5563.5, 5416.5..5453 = 1.05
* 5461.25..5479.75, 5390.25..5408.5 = 1.04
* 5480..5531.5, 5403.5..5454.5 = 1.03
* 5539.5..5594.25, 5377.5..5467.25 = 1.04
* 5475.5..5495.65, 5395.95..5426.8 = 1.08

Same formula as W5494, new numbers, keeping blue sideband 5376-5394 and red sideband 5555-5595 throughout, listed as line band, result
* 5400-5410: 0.169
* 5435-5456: 0.062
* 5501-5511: 0.040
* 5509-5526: 0.017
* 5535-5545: -0.020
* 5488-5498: 0.049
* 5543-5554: -0.066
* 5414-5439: 0.086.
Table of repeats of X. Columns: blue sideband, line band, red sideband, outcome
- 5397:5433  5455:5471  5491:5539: -0.35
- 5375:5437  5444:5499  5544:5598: 0.34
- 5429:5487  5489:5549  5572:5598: -0.85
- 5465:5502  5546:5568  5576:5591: -1.80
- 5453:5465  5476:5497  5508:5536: -0.52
